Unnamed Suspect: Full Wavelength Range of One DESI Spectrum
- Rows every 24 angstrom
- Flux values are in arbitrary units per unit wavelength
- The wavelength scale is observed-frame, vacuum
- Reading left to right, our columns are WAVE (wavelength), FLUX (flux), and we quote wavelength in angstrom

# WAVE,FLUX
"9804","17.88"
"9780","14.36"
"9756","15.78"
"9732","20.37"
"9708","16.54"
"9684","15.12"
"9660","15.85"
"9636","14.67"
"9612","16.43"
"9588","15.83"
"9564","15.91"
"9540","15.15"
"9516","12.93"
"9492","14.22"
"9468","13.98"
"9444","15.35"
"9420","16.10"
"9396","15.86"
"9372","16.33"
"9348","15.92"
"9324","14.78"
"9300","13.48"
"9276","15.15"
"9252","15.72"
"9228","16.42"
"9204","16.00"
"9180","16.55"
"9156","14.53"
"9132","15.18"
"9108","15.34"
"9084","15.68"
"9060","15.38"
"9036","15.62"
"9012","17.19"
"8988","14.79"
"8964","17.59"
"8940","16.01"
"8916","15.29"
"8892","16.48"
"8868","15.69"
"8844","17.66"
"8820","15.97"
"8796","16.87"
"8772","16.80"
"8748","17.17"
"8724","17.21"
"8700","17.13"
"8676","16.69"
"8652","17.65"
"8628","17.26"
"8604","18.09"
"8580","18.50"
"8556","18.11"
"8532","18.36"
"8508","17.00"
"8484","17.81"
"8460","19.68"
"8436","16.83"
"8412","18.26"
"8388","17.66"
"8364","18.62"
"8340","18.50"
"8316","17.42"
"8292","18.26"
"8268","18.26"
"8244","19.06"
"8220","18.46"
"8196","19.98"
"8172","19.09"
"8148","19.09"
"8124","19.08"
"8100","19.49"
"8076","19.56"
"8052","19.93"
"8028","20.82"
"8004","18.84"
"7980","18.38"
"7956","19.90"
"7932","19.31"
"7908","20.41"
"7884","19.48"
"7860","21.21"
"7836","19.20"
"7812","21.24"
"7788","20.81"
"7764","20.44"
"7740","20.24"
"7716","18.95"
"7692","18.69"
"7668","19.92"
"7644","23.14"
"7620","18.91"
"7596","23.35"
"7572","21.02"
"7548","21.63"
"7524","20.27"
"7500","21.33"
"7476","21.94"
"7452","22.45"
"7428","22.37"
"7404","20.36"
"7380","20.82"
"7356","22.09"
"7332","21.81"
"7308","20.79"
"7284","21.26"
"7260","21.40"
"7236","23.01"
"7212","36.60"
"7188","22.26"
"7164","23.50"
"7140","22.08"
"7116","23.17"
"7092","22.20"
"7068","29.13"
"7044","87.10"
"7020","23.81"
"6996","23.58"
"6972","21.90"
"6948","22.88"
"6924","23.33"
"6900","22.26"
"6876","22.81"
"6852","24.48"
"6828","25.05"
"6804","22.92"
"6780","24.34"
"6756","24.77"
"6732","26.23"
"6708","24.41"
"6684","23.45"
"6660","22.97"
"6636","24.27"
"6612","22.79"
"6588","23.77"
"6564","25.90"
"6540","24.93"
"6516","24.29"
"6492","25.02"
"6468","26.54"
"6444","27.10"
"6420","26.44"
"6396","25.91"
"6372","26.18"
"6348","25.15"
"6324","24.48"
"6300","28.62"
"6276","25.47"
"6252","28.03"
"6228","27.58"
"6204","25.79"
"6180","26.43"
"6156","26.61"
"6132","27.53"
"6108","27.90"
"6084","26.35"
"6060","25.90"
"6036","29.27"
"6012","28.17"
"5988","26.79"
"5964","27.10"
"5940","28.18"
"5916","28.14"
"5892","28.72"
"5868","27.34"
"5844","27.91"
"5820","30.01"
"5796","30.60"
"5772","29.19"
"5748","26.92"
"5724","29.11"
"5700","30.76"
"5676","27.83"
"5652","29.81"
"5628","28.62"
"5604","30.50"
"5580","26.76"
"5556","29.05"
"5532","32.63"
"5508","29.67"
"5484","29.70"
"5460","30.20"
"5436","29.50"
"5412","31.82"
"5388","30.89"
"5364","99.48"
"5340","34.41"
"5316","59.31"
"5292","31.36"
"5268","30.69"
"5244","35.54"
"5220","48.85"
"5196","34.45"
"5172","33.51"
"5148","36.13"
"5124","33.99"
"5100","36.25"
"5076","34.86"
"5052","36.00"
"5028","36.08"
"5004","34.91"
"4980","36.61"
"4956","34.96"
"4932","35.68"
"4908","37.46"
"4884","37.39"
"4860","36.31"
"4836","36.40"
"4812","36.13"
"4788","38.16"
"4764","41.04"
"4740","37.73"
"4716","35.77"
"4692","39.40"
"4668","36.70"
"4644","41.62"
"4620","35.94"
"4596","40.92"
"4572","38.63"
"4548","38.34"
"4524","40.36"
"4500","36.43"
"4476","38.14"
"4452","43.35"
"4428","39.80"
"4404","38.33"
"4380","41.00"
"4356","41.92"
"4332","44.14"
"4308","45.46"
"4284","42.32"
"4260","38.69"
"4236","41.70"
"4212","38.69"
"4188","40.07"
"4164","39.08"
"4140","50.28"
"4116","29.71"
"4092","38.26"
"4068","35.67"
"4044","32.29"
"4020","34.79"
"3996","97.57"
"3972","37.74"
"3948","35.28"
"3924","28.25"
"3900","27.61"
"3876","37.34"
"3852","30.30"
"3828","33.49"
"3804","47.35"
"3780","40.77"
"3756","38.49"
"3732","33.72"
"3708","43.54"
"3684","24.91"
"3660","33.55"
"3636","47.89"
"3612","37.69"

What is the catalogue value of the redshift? 0.07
